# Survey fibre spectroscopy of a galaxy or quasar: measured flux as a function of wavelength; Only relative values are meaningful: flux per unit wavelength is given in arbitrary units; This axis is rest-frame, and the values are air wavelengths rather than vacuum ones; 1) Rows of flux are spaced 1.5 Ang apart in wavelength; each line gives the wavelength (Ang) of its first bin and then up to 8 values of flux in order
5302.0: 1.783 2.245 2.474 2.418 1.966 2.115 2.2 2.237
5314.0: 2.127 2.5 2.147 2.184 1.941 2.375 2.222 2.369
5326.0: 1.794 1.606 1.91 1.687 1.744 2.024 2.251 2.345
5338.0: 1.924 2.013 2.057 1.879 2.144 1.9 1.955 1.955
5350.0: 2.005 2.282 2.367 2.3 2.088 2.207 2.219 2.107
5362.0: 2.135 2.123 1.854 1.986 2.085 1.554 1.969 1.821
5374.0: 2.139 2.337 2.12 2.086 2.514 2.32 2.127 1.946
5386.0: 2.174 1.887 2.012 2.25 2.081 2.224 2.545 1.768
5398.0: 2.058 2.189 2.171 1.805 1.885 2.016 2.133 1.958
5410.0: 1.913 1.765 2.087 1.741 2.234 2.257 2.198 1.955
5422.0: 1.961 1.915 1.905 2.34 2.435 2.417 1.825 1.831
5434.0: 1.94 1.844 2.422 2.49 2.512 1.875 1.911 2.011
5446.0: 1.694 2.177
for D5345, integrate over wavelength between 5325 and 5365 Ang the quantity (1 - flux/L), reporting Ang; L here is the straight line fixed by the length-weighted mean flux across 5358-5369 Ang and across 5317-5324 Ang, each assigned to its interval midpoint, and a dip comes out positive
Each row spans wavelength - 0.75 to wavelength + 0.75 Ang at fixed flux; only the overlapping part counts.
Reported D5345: 1.4 Ang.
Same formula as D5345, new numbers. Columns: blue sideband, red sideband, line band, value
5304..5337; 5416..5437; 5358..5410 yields 0.6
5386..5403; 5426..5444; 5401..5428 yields 1.3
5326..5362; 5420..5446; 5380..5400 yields -0.7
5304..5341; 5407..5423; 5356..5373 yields 0.4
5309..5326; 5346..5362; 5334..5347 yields 0.7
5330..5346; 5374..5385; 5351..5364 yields -0.6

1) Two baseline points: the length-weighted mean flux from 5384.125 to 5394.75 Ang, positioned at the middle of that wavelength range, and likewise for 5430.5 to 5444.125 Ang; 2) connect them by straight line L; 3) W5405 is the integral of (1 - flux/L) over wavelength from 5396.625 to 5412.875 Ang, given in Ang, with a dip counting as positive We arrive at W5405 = 0.9 Ang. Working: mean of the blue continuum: 2.11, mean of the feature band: 1.98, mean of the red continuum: 2.08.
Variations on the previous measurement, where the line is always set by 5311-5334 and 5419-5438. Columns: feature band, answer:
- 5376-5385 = -0.55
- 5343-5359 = -0.42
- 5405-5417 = 0.51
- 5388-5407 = -0.10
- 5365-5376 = 0.54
